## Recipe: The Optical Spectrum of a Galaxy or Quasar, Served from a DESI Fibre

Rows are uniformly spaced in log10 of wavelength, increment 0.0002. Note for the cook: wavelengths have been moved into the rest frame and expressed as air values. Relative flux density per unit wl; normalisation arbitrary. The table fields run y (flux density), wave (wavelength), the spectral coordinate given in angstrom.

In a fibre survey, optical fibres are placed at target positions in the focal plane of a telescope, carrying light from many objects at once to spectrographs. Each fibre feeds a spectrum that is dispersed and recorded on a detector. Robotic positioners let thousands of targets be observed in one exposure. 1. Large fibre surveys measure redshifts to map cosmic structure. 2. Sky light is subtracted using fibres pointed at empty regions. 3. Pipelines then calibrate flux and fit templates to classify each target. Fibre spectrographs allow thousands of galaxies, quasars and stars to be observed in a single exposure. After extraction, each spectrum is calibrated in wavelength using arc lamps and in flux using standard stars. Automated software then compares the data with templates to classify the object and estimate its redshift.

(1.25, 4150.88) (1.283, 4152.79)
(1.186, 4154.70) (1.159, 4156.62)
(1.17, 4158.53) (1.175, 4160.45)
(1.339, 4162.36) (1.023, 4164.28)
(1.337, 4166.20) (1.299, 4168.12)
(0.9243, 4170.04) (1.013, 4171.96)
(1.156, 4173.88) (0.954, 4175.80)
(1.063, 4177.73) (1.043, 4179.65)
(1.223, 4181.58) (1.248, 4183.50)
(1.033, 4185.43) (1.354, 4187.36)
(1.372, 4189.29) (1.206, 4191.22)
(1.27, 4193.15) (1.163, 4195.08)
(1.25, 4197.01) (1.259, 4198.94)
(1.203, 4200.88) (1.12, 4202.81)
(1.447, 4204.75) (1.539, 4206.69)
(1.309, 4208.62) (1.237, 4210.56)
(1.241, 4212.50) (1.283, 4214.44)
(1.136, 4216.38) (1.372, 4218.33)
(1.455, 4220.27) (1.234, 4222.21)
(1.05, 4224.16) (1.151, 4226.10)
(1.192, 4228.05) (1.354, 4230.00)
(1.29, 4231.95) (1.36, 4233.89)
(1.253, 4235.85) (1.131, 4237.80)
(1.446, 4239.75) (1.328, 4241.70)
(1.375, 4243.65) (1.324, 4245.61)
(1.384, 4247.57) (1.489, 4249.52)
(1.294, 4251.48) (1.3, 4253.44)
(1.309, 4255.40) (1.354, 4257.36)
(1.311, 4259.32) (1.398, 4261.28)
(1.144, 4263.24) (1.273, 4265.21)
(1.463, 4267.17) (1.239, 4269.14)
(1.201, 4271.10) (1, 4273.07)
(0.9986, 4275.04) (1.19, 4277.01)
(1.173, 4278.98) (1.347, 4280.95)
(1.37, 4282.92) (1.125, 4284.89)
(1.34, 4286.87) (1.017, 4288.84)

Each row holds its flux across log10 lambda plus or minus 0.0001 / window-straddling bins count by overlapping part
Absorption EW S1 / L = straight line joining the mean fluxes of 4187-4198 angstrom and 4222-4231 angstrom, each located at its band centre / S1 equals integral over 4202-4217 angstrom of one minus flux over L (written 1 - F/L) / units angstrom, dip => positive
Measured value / -0.8 angstrom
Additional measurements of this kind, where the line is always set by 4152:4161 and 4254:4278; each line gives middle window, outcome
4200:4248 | -2.5 angstrom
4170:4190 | 1.2 angstrom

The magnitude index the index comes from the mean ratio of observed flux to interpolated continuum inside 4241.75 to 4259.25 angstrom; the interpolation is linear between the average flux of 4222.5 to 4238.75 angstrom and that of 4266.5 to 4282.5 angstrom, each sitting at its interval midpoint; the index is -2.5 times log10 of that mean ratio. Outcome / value -0.12 mag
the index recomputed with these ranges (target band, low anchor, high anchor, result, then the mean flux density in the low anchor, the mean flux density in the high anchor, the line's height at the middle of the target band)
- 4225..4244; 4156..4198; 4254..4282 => -0.058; 1.17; 1.24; 1.22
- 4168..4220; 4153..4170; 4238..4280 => 0.012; 1.2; 1.28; 1.23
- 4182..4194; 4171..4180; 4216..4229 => -0.140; 1.05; 1.23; 1.1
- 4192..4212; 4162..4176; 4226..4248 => -0.056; 1.13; 1.3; 1.21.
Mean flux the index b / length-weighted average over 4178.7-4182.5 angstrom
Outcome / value 1.13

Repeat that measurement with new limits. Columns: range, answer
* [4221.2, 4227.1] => 1.15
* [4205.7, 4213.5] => 1.33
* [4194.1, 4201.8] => 1.22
